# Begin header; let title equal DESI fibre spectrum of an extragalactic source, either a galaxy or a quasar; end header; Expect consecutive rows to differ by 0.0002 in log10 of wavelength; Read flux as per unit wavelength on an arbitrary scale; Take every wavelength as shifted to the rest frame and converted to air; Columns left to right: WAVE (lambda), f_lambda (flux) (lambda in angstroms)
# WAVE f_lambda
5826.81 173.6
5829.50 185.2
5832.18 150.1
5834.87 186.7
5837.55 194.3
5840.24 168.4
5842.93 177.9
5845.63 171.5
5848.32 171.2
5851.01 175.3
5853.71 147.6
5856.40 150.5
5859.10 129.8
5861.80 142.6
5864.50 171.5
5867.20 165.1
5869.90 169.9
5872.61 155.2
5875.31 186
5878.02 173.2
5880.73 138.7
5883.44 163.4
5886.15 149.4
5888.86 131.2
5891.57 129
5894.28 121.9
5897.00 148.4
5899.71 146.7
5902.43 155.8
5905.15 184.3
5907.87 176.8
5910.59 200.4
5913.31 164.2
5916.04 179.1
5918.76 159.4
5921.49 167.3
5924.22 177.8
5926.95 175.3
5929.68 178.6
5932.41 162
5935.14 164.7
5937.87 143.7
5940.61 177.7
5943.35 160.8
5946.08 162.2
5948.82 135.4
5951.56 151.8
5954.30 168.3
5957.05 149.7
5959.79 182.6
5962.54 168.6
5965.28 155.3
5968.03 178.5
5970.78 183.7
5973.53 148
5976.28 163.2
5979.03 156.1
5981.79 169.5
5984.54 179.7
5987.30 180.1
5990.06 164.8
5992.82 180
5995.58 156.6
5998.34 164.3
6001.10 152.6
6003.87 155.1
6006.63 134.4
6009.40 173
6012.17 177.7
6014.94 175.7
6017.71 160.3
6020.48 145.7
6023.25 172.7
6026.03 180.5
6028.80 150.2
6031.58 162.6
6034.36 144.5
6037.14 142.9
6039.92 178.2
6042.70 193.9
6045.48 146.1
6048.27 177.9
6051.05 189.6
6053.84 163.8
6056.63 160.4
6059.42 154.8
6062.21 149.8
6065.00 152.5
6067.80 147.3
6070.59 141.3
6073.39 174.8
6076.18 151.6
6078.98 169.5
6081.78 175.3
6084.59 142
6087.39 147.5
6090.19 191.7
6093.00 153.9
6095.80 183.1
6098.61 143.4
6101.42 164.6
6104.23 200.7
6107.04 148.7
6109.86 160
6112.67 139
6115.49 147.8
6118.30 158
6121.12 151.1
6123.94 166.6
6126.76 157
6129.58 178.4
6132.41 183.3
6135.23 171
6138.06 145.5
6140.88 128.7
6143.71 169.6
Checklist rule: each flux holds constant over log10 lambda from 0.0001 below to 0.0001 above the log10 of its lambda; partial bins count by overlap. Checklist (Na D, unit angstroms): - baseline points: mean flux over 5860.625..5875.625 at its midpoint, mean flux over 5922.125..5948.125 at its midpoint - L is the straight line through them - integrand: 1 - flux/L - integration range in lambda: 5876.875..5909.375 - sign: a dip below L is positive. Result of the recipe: 2.6 angstroms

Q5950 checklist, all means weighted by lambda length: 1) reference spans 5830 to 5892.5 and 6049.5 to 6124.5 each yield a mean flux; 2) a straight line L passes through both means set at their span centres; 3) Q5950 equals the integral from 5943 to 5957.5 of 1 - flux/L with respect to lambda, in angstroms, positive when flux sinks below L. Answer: 0.57 angstroms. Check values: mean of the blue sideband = 161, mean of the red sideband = 160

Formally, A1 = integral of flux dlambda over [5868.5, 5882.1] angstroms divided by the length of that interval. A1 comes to 165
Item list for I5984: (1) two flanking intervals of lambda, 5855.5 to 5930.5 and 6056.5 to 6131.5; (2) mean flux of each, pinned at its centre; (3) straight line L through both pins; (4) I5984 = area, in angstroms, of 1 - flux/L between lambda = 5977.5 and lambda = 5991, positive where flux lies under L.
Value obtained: -0.8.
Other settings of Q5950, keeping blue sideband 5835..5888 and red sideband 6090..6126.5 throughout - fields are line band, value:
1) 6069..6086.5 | 0.30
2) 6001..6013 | 0.27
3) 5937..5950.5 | 0.53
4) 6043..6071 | 0.21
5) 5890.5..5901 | 1.71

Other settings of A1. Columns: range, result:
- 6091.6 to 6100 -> 160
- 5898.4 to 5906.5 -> 162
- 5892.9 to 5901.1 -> 139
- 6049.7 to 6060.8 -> 167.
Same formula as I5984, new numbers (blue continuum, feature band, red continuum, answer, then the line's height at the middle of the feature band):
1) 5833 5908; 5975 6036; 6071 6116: -0.9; 161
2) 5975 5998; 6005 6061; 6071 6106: 1.0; 167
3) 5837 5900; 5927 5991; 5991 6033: -1.6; 161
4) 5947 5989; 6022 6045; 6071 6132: -0.2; 163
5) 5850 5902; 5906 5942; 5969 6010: -3.3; 157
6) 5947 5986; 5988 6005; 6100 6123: 0.0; 163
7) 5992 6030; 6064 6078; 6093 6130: 0.6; 161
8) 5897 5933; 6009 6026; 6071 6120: -0.3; 165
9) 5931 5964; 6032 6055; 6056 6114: -1.0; 160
